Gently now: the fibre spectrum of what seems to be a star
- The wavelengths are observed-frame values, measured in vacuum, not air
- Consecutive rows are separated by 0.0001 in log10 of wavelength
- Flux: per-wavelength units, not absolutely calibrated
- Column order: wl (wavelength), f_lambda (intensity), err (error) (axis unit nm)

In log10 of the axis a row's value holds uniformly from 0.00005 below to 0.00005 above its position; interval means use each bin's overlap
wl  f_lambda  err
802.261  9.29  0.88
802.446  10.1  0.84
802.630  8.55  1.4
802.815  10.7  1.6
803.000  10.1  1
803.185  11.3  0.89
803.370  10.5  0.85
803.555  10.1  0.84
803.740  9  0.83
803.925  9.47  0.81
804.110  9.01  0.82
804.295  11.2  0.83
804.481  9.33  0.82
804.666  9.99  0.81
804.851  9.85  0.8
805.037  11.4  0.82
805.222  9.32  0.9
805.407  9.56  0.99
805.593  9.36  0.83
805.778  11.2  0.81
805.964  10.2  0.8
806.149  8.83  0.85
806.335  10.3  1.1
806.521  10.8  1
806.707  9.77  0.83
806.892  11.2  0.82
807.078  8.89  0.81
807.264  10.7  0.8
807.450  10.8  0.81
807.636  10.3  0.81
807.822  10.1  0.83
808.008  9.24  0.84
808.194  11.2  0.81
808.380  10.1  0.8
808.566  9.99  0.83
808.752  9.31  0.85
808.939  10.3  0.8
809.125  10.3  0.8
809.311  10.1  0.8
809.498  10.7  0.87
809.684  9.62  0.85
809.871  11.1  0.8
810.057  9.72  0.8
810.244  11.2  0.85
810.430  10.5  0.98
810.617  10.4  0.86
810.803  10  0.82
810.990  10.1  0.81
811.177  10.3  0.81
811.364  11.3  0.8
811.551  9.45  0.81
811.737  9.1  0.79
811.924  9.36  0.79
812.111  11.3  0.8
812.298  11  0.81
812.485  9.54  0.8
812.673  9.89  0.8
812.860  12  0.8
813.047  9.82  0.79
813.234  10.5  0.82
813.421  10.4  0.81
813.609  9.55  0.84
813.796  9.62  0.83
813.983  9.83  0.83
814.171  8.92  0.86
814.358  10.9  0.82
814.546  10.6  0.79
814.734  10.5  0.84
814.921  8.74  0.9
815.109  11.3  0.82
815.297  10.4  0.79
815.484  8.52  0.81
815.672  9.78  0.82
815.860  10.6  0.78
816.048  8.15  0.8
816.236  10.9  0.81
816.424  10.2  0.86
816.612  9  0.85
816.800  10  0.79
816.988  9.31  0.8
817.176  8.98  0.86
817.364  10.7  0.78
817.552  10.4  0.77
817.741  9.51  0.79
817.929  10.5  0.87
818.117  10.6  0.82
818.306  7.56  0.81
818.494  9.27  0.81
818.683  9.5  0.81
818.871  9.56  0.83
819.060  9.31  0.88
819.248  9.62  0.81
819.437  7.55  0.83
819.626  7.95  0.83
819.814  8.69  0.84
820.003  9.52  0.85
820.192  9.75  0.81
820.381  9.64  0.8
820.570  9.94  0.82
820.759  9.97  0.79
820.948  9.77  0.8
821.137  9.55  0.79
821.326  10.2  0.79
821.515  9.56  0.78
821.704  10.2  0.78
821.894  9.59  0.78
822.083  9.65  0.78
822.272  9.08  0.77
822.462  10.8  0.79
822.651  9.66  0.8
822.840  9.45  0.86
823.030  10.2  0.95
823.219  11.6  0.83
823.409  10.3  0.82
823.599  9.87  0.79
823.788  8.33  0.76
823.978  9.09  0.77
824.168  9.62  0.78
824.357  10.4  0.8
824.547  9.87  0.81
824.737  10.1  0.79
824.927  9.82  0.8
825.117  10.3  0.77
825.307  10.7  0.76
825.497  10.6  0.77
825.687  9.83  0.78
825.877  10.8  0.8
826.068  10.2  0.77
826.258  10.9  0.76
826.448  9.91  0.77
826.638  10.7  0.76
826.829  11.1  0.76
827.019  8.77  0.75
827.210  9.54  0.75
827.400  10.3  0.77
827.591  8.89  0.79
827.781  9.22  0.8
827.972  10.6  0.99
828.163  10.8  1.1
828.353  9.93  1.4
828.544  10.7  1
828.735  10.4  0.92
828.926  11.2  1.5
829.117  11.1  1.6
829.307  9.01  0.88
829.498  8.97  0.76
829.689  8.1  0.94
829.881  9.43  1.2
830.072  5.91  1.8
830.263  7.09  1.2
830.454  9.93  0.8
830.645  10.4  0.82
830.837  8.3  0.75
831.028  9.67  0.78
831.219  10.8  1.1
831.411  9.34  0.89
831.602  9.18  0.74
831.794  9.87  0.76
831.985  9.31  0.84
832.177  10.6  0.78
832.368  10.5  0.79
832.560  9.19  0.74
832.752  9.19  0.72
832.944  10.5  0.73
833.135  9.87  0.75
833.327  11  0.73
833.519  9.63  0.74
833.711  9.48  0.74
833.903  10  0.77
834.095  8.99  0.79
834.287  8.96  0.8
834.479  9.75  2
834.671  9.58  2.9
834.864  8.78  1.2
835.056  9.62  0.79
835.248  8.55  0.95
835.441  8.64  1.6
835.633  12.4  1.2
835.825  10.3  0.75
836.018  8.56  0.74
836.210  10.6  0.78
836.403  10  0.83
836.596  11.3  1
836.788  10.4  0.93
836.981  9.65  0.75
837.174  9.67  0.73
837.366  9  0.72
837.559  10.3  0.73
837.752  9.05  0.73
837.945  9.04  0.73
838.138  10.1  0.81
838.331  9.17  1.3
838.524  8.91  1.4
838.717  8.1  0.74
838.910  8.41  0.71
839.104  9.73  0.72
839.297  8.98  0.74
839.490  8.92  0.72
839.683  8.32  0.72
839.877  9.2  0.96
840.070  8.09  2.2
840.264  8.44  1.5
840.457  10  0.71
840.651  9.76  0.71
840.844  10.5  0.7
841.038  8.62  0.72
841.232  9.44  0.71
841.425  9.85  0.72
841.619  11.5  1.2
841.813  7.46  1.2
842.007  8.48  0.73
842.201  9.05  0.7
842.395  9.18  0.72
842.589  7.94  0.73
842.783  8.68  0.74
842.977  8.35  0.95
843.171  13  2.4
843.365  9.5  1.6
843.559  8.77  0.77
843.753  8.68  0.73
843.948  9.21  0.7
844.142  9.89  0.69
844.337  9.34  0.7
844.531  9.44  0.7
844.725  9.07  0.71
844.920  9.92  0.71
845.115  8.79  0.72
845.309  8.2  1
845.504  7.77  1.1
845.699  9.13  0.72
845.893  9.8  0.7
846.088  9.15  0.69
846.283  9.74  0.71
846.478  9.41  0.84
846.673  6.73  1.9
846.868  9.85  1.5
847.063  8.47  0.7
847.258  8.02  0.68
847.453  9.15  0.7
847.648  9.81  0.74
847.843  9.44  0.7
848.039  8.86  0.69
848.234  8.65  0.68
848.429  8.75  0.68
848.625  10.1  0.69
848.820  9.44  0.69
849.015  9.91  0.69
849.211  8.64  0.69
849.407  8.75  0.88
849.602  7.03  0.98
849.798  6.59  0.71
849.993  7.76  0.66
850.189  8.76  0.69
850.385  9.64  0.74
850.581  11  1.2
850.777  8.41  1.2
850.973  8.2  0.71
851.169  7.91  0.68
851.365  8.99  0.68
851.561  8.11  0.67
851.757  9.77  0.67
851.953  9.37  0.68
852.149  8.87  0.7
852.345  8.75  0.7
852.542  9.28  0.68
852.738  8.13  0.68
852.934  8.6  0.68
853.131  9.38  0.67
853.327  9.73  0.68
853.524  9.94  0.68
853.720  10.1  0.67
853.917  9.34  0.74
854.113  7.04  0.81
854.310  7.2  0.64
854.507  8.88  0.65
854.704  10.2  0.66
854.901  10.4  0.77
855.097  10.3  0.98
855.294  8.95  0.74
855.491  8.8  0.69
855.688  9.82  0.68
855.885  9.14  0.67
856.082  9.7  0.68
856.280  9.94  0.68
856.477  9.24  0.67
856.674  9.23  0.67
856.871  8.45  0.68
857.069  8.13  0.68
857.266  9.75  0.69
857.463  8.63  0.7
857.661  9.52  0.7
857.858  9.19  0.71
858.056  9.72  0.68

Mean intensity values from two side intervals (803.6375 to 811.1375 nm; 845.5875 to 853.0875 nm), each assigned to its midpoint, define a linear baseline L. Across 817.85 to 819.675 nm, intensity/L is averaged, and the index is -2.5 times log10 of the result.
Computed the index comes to 0.07 mag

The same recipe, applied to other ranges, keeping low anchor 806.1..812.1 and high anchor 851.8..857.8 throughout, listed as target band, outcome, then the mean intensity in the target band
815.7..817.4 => 0.03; 9.73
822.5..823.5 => -0.04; 10.3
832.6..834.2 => -0.02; 9.81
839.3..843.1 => 0.05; 9.07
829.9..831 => 0.15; 8.49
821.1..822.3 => 0.02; 9.73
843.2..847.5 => 0.04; 9.06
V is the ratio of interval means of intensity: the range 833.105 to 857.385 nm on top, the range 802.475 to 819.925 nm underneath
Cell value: 0.9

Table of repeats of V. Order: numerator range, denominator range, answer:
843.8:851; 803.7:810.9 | 0.88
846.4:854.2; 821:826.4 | 0.89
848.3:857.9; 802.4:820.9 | 0.91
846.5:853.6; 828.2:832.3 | 0.93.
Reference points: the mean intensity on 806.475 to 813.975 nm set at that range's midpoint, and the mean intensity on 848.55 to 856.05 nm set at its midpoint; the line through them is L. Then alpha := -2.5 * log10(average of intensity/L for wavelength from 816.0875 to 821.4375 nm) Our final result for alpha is 0.049 mag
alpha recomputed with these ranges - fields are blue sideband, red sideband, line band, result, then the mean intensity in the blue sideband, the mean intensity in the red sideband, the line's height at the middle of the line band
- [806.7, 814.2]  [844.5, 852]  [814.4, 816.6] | 0.01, 10.2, 8.88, 10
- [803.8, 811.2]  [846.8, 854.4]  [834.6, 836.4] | -0.04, 10.1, 8.86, 9.31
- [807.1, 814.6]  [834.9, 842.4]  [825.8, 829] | -0.05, 10.2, 9.41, 9.74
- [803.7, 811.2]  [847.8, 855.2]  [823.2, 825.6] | -0.04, 10.1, 8.95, 9.67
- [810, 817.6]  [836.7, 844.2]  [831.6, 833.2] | -0.04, 10.1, 9.26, 9.5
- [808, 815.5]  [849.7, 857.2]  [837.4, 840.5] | 0.05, 10.2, 9.01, 9.42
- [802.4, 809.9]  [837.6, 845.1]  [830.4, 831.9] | -0.02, 10.1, 9.22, 9.47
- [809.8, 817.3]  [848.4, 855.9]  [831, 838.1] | -0.03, 10.1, 8.97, 9.47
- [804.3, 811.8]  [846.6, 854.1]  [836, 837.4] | -0.08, 10.2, 8.89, 9.3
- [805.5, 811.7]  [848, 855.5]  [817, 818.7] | 0.03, 10.2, 8.94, 9.94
